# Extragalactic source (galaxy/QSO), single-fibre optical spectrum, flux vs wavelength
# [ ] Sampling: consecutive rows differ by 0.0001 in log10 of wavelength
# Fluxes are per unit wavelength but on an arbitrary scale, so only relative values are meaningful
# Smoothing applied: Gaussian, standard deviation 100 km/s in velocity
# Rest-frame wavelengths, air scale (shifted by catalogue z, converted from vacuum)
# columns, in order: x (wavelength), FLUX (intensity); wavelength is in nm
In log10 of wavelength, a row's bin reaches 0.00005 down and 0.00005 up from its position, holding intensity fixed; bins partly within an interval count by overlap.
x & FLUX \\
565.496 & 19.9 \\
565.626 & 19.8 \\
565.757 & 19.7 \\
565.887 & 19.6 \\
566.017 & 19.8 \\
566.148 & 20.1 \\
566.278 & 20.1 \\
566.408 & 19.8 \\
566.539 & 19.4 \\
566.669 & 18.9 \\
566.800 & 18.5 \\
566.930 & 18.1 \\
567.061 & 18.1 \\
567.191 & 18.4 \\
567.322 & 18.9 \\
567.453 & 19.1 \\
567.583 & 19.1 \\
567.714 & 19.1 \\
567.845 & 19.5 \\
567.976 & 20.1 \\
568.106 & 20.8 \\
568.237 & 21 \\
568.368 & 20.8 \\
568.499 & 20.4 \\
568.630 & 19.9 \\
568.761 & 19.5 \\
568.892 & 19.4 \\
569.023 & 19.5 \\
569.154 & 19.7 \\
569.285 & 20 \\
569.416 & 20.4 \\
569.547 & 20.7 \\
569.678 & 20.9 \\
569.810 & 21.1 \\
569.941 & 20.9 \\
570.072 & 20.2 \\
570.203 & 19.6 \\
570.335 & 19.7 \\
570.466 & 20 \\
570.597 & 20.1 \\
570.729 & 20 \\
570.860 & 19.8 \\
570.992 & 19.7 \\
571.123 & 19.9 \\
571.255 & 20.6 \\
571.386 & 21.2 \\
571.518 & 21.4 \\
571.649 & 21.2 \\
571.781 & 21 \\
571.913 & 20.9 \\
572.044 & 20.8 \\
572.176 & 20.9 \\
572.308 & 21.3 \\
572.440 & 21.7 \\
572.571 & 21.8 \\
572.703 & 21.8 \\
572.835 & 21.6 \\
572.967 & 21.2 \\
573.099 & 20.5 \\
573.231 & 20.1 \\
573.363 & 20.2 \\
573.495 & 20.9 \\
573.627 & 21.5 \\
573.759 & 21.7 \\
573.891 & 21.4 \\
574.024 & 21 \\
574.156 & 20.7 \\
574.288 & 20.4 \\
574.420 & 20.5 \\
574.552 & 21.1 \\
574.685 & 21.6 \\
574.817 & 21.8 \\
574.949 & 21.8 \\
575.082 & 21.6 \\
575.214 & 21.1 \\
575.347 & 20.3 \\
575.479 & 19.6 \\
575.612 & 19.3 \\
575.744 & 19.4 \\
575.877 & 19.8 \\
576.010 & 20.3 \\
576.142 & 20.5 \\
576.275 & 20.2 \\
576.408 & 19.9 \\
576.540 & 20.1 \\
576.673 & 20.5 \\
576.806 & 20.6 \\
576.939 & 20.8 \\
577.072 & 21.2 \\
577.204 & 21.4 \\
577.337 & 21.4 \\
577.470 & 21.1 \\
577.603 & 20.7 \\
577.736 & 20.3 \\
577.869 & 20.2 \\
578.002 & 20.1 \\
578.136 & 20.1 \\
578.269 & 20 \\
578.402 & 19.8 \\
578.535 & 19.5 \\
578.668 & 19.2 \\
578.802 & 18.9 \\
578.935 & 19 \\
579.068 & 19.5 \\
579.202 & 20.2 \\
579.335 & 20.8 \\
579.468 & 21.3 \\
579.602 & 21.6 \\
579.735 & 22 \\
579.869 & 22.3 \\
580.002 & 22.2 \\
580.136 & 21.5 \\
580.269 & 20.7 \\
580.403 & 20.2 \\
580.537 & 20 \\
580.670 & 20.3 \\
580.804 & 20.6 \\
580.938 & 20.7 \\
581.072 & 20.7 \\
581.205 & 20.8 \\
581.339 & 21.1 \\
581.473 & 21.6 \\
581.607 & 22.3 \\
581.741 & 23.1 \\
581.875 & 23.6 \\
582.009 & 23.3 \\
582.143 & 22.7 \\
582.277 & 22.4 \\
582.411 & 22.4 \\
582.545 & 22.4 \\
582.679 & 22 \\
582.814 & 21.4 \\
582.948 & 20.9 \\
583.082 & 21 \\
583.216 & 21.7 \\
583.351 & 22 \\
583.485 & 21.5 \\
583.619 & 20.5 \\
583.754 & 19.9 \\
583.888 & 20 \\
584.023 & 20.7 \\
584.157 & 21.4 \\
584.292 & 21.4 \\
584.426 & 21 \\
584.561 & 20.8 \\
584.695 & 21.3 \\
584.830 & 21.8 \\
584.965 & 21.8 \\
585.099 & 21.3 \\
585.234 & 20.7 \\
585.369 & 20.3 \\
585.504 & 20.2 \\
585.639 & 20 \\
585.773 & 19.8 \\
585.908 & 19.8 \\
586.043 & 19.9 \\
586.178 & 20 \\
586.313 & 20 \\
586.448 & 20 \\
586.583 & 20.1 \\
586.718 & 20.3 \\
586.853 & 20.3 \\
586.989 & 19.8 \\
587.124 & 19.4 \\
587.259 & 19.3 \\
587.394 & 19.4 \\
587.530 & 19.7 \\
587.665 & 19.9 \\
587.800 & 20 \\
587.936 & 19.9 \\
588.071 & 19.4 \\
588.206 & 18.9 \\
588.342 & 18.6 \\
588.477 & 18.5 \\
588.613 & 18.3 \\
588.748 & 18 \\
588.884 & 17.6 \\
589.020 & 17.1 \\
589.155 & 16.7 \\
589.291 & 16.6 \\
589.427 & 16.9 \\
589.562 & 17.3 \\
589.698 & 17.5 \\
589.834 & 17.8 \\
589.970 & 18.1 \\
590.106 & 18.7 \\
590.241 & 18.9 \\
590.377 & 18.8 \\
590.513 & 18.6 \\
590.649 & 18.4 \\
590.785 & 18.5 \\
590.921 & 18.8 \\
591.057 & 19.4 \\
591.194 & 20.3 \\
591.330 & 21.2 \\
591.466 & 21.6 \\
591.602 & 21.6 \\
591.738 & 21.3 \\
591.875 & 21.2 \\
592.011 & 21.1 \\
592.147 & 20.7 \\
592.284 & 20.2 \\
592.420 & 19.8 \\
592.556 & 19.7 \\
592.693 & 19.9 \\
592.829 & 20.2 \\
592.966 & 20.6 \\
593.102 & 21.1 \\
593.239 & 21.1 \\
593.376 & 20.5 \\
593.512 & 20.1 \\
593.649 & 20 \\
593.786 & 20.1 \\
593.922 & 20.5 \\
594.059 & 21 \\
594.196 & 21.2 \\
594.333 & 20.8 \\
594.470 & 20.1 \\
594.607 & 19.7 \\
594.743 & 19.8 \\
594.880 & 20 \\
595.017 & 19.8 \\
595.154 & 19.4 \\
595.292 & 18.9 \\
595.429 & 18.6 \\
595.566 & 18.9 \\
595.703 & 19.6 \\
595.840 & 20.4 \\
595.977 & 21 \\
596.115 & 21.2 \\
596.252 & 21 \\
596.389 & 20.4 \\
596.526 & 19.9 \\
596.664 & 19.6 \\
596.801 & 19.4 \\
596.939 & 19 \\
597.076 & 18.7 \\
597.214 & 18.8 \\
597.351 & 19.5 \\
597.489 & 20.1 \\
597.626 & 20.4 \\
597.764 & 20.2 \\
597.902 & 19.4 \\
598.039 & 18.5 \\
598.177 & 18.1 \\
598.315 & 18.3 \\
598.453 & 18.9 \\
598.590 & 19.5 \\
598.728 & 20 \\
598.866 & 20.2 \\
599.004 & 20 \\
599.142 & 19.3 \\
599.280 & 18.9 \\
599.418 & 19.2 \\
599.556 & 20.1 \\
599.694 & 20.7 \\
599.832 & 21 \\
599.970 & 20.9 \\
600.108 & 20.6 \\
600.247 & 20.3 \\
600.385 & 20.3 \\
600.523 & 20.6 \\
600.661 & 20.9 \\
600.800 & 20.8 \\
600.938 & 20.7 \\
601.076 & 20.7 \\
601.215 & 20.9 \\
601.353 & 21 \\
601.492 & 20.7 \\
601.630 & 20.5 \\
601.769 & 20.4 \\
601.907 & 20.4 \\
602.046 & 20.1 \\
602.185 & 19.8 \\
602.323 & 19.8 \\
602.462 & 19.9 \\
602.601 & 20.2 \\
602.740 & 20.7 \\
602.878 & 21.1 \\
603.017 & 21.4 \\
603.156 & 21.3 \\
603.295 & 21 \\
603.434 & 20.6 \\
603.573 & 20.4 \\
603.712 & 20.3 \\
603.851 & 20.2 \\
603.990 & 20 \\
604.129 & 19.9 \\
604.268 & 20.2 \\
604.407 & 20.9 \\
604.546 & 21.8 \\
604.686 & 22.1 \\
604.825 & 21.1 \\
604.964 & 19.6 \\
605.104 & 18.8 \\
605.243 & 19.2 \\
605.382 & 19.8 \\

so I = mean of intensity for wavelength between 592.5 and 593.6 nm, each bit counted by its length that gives 20.4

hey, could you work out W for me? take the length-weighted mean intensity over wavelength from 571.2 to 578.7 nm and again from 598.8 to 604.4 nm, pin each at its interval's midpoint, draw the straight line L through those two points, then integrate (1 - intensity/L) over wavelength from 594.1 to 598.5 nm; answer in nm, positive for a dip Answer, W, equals 0.17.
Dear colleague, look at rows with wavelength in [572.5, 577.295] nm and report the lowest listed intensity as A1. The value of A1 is 19.3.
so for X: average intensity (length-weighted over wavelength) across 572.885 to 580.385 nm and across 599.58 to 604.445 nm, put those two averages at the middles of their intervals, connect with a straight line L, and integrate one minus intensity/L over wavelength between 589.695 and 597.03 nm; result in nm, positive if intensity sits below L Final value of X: 0.22 nm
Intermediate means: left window 20.6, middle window 19.9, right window 20.5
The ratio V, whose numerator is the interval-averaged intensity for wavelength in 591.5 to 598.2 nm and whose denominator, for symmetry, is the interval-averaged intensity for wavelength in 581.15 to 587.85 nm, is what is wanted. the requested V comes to 1.0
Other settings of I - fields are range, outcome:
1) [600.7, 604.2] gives 20.5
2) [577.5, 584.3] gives 21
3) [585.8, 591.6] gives 19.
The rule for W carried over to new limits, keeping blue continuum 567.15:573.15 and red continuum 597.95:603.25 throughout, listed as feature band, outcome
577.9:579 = 0.04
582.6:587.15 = -0.09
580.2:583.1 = -0.18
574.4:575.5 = -0.04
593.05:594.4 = -0.03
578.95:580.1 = -0.05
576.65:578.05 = -0.03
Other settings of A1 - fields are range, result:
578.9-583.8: 19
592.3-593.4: 19.7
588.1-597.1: 16.6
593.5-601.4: 18.1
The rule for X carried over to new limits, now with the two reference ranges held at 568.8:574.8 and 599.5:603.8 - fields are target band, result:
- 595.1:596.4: 0.04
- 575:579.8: 0.07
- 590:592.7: 0.09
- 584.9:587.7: 0.07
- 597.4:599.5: 0.12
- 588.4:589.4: 0.15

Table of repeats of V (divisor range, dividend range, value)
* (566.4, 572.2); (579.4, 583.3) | 1.08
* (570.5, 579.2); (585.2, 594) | 0.95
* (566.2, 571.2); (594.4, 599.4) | 0.99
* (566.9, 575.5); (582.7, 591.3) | 0.96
